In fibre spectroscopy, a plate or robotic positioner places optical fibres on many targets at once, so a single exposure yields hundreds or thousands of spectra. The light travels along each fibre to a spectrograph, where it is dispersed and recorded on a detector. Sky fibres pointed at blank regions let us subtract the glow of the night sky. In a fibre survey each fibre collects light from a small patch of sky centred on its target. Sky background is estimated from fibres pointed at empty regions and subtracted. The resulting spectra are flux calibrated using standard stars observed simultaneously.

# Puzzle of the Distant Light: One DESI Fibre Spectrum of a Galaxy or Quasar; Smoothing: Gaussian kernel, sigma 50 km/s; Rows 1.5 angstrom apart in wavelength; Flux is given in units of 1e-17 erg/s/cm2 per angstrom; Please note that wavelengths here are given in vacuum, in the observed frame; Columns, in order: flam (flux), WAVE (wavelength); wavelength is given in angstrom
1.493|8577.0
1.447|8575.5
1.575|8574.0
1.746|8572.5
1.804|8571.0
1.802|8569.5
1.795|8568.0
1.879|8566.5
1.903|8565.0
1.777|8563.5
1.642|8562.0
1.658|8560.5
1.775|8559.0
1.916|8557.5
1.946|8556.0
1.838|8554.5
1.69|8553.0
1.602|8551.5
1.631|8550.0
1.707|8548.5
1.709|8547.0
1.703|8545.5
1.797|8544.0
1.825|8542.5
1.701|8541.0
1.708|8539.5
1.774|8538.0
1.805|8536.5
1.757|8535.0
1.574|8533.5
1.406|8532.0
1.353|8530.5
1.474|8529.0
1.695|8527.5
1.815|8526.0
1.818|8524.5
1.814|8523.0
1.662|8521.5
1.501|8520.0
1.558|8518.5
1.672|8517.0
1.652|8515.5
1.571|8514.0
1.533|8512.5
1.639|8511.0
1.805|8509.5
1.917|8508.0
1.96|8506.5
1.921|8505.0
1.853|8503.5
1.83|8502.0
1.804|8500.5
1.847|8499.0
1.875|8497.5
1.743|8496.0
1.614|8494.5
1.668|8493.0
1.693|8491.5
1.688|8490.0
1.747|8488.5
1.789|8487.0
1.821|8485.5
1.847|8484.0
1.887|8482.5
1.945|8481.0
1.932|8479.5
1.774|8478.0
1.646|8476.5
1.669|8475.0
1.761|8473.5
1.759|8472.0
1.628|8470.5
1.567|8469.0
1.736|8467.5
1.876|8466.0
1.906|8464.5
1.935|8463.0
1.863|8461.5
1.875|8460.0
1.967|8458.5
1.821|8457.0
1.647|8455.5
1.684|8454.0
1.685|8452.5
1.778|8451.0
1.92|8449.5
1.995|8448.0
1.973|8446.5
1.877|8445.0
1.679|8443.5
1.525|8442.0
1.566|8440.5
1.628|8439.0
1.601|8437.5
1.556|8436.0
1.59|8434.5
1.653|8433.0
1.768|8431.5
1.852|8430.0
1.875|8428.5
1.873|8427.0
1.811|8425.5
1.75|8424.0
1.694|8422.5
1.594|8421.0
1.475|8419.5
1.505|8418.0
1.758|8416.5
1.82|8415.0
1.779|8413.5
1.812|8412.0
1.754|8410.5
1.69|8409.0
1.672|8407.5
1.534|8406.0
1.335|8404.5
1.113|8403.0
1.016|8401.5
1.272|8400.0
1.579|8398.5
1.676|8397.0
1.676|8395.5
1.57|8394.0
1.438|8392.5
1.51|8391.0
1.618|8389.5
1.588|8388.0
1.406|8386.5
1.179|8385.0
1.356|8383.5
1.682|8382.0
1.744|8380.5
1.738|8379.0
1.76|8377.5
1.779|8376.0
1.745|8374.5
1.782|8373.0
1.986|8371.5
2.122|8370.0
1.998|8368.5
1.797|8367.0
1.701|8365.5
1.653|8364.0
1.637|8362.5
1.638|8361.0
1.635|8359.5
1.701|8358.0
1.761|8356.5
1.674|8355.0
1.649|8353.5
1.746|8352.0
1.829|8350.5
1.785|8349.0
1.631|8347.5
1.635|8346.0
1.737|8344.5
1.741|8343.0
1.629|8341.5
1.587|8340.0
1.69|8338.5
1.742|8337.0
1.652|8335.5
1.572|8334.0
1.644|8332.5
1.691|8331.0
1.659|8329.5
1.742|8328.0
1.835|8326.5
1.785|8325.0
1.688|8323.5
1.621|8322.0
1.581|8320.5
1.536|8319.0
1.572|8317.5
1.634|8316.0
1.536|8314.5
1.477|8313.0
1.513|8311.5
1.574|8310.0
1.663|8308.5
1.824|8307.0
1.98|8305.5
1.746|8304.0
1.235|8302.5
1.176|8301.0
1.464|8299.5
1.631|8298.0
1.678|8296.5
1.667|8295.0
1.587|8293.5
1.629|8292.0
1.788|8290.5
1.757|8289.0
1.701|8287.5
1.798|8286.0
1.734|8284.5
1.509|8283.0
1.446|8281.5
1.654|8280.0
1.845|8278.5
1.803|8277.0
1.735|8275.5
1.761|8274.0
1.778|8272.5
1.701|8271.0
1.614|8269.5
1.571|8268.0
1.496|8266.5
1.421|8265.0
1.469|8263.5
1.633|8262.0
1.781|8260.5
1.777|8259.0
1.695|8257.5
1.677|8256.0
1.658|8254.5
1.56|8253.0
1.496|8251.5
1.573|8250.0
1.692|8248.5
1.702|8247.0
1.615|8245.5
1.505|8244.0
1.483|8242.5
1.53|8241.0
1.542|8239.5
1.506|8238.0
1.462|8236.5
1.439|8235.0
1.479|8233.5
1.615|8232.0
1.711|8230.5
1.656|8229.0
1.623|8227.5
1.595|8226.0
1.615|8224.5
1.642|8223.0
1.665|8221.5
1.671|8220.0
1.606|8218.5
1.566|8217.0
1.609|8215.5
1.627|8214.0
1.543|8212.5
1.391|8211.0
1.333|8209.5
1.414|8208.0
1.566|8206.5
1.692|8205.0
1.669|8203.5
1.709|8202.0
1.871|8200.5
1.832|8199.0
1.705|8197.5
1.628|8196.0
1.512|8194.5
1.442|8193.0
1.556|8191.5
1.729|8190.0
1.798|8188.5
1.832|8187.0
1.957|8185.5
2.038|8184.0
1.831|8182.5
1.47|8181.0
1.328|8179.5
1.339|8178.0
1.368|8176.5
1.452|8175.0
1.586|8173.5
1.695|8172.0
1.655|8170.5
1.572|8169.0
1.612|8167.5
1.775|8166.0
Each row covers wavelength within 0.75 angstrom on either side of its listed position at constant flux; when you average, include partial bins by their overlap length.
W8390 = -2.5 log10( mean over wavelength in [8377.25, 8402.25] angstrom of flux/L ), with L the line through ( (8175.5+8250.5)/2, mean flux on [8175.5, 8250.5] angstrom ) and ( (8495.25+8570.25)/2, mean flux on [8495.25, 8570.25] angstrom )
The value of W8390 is 0.11 mag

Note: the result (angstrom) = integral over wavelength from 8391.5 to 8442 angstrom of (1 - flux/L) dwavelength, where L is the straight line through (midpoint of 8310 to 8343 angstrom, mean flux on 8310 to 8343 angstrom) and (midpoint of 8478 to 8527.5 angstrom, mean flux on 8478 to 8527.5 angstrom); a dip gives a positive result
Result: 2.7 angstrom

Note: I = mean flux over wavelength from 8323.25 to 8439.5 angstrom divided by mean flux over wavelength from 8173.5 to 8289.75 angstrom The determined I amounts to 1.0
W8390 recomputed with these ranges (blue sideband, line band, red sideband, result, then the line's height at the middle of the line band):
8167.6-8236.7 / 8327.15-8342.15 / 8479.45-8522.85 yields 0.01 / 1.68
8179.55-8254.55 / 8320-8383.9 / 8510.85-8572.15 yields -0.04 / 1.65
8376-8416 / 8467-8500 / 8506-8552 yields -0.08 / 1.64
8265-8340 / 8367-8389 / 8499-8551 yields -0.03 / 1.67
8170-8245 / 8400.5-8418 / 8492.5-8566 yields 0.08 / 1.68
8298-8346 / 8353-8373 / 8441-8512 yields -0.06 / 1.67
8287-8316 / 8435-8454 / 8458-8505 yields 0.02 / 1.76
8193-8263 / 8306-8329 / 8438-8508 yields 0.02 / 1.67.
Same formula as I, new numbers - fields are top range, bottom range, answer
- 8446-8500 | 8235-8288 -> 1.10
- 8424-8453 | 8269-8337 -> 1.06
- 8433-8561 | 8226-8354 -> 1.06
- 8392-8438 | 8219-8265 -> 1.01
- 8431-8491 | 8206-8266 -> 1.12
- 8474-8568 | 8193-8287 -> 1.08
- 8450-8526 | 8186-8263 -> 1.09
